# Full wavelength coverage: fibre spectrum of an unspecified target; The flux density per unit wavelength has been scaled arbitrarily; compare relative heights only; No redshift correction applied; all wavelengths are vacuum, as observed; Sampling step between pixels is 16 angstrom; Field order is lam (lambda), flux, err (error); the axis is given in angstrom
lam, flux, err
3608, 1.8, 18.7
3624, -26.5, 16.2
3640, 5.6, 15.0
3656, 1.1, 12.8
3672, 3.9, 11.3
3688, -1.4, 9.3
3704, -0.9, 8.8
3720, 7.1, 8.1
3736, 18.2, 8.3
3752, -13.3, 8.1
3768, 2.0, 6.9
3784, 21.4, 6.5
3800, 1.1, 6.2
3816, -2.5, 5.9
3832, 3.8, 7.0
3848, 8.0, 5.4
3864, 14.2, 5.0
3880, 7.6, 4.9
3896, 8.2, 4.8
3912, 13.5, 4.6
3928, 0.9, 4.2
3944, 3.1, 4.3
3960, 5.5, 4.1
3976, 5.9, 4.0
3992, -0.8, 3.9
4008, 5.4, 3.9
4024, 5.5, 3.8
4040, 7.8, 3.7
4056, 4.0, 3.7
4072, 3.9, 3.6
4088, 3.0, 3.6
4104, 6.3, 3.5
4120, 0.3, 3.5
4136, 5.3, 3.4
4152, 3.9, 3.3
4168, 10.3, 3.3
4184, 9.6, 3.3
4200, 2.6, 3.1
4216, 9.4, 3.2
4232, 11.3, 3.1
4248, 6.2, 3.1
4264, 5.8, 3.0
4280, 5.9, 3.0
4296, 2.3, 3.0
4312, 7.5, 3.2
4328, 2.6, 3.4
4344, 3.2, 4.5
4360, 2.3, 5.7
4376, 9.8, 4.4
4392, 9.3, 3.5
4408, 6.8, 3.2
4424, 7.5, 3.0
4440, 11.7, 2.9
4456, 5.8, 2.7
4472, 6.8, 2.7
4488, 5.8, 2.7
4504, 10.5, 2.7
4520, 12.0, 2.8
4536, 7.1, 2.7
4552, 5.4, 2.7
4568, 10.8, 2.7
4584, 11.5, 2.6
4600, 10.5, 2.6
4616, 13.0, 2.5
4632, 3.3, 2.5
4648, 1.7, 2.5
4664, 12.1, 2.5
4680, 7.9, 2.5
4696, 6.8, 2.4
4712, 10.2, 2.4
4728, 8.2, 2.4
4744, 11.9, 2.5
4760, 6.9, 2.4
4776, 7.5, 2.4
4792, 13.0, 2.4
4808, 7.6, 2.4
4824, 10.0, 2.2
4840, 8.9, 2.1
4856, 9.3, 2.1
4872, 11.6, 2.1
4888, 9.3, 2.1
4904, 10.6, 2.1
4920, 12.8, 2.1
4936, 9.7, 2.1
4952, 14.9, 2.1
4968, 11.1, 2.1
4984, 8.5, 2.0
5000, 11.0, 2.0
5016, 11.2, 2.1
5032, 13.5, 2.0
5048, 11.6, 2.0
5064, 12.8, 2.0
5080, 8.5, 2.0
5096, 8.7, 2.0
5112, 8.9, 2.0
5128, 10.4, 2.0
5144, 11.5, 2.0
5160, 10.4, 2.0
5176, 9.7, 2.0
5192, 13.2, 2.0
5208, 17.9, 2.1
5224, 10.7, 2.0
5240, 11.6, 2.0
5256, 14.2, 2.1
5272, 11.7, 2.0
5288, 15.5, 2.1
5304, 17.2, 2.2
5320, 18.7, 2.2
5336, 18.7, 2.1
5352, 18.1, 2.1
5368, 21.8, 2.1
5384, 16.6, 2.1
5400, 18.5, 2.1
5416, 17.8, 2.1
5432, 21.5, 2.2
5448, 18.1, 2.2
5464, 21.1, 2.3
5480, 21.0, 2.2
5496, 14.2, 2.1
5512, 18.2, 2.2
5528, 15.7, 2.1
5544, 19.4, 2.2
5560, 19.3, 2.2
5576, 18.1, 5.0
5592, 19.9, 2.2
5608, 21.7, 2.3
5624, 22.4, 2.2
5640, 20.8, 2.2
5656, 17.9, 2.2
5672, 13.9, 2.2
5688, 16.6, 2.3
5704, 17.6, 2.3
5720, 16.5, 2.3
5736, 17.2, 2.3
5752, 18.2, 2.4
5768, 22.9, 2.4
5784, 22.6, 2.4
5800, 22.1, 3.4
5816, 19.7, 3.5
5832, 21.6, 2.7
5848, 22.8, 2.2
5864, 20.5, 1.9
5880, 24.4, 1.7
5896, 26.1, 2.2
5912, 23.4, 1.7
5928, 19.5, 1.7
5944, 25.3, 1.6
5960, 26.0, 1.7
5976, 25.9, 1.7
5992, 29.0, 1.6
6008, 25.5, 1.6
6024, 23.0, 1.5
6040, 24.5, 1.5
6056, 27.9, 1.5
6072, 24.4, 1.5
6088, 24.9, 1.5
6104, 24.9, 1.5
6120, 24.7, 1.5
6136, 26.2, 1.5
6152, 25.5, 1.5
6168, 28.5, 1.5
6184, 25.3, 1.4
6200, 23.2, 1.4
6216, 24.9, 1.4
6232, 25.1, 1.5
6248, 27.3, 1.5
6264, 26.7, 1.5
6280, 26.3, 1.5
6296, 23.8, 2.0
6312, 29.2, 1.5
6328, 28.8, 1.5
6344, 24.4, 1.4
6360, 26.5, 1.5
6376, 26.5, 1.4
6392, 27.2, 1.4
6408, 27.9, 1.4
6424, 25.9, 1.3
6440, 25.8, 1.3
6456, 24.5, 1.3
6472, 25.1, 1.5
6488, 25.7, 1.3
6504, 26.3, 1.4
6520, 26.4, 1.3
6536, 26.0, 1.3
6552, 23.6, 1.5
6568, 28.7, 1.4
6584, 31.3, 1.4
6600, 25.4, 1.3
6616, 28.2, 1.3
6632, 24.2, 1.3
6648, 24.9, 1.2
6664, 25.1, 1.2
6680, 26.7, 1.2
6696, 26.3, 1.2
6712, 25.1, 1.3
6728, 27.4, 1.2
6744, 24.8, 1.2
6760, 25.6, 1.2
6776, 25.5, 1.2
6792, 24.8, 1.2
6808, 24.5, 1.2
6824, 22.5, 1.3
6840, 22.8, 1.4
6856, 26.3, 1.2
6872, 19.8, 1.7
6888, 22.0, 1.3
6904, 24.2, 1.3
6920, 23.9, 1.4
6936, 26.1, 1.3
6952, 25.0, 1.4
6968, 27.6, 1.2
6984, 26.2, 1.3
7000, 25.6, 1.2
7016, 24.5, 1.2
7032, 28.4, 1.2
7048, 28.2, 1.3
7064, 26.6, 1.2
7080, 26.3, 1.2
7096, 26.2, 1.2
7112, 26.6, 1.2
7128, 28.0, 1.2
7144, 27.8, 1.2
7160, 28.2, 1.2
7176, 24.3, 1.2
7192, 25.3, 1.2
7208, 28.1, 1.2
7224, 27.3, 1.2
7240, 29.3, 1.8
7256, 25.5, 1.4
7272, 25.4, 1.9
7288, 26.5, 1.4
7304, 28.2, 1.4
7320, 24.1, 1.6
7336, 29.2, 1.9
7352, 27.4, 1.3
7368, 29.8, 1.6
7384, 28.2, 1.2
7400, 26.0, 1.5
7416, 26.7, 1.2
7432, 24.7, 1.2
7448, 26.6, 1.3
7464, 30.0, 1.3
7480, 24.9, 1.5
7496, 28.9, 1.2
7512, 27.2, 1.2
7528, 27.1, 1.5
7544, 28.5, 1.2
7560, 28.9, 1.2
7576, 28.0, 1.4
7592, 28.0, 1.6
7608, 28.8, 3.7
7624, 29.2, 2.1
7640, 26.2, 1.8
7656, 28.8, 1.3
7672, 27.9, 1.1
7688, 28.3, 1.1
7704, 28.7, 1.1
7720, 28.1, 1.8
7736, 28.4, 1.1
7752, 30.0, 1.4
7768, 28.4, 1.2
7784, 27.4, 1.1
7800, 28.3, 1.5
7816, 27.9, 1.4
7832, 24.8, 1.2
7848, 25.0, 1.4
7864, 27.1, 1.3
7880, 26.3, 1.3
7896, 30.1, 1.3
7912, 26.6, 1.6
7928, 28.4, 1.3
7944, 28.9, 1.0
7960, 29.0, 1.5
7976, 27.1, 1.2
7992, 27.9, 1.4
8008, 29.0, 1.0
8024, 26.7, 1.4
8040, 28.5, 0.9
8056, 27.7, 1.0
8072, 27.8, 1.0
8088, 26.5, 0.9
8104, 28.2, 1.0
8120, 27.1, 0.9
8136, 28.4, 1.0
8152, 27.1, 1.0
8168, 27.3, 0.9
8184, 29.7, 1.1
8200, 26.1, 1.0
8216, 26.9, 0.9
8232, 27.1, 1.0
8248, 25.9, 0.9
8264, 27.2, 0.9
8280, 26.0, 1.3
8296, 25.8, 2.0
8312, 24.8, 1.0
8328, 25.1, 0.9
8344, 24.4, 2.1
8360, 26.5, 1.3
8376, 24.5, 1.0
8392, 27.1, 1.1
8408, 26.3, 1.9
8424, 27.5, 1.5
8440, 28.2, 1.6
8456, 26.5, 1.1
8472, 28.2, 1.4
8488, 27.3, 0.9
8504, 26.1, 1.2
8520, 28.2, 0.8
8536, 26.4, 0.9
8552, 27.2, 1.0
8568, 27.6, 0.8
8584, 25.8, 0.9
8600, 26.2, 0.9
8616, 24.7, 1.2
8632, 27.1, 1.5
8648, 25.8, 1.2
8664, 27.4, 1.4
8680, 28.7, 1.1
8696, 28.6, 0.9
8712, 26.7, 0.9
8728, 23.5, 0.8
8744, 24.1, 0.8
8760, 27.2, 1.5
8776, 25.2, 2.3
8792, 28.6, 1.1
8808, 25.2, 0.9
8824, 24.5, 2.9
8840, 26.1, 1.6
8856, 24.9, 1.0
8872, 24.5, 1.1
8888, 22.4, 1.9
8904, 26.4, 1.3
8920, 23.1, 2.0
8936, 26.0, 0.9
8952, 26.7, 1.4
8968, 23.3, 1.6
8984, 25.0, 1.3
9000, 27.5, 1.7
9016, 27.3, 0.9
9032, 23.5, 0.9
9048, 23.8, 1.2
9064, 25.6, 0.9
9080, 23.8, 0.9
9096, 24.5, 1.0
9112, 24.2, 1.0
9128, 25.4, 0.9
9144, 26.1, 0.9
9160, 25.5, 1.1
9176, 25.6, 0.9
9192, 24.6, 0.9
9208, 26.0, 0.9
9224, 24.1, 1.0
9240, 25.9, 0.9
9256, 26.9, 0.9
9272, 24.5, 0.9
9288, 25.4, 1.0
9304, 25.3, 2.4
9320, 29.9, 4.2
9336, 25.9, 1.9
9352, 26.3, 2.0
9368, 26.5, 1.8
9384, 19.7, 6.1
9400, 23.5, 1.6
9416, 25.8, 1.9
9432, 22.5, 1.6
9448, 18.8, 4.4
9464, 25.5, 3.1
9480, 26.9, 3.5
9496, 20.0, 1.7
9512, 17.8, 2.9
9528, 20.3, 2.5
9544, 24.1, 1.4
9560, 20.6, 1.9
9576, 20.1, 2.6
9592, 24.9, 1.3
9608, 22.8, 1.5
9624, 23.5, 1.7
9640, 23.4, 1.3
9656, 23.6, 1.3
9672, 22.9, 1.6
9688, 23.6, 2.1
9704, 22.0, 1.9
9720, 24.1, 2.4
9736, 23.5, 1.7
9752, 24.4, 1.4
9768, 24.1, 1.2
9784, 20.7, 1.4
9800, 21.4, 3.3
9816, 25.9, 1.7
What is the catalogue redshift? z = 0.33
